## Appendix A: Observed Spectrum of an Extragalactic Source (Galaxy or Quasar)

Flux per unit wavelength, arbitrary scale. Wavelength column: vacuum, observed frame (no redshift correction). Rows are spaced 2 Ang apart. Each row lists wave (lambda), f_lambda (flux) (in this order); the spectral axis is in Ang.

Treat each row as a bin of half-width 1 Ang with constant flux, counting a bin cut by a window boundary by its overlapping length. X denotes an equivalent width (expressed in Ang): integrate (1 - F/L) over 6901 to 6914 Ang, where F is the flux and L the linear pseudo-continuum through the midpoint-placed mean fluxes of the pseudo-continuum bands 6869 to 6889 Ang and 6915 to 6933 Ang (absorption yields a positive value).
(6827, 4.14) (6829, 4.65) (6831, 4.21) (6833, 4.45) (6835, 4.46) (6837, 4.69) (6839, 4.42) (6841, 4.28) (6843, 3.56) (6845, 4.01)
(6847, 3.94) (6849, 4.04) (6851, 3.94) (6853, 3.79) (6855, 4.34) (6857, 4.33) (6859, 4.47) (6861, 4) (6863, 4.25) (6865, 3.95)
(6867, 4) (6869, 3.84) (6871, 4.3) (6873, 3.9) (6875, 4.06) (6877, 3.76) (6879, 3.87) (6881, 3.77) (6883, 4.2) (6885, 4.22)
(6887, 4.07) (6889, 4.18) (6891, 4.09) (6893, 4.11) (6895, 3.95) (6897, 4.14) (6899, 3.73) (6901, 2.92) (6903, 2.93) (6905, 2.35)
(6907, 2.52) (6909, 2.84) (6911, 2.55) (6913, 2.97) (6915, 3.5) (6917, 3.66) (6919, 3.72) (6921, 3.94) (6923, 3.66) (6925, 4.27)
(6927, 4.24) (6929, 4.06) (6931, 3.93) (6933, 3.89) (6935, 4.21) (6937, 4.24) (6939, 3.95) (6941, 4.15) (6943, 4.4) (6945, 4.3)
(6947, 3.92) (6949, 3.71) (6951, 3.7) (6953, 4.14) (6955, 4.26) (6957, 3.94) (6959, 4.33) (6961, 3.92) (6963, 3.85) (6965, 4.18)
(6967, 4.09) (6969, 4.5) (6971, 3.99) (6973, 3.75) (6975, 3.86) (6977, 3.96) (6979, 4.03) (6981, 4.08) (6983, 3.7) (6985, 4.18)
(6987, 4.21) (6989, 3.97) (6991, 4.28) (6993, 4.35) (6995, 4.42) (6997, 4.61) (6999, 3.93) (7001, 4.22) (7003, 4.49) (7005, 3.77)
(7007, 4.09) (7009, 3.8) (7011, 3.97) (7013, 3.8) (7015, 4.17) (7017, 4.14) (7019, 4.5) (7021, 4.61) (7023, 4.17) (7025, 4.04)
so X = 4.07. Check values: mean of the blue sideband 4.02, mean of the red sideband 3.91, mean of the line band 2.71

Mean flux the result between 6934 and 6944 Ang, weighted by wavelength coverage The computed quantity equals 4.19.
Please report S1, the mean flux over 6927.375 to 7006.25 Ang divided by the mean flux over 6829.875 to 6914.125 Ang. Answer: 1.06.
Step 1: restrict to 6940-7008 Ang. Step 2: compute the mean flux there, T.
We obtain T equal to 4.1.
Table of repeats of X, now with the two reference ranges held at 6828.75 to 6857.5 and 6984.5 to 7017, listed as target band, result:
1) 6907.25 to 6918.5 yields 2.91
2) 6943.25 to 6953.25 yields 0.44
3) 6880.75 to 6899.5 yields 0.50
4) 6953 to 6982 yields 0.67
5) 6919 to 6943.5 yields 0.63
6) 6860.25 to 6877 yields 0.65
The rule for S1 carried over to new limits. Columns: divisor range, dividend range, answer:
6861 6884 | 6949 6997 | 1.02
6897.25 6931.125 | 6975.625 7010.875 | 1.21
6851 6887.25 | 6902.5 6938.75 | 0.87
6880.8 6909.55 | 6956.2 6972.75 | 1.13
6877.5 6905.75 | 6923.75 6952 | 1.08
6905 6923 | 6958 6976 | 1.27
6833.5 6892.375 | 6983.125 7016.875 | 1.01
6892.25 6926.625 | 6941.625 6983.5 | 1.18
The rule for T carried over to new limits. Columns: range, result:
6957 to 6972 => 4.11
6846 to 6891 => 4.06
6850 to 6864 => 4.16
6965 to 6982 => 4.04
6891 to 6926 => 3.42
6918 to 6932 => 3.97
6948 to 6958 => 3.95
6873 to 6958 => 3.79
